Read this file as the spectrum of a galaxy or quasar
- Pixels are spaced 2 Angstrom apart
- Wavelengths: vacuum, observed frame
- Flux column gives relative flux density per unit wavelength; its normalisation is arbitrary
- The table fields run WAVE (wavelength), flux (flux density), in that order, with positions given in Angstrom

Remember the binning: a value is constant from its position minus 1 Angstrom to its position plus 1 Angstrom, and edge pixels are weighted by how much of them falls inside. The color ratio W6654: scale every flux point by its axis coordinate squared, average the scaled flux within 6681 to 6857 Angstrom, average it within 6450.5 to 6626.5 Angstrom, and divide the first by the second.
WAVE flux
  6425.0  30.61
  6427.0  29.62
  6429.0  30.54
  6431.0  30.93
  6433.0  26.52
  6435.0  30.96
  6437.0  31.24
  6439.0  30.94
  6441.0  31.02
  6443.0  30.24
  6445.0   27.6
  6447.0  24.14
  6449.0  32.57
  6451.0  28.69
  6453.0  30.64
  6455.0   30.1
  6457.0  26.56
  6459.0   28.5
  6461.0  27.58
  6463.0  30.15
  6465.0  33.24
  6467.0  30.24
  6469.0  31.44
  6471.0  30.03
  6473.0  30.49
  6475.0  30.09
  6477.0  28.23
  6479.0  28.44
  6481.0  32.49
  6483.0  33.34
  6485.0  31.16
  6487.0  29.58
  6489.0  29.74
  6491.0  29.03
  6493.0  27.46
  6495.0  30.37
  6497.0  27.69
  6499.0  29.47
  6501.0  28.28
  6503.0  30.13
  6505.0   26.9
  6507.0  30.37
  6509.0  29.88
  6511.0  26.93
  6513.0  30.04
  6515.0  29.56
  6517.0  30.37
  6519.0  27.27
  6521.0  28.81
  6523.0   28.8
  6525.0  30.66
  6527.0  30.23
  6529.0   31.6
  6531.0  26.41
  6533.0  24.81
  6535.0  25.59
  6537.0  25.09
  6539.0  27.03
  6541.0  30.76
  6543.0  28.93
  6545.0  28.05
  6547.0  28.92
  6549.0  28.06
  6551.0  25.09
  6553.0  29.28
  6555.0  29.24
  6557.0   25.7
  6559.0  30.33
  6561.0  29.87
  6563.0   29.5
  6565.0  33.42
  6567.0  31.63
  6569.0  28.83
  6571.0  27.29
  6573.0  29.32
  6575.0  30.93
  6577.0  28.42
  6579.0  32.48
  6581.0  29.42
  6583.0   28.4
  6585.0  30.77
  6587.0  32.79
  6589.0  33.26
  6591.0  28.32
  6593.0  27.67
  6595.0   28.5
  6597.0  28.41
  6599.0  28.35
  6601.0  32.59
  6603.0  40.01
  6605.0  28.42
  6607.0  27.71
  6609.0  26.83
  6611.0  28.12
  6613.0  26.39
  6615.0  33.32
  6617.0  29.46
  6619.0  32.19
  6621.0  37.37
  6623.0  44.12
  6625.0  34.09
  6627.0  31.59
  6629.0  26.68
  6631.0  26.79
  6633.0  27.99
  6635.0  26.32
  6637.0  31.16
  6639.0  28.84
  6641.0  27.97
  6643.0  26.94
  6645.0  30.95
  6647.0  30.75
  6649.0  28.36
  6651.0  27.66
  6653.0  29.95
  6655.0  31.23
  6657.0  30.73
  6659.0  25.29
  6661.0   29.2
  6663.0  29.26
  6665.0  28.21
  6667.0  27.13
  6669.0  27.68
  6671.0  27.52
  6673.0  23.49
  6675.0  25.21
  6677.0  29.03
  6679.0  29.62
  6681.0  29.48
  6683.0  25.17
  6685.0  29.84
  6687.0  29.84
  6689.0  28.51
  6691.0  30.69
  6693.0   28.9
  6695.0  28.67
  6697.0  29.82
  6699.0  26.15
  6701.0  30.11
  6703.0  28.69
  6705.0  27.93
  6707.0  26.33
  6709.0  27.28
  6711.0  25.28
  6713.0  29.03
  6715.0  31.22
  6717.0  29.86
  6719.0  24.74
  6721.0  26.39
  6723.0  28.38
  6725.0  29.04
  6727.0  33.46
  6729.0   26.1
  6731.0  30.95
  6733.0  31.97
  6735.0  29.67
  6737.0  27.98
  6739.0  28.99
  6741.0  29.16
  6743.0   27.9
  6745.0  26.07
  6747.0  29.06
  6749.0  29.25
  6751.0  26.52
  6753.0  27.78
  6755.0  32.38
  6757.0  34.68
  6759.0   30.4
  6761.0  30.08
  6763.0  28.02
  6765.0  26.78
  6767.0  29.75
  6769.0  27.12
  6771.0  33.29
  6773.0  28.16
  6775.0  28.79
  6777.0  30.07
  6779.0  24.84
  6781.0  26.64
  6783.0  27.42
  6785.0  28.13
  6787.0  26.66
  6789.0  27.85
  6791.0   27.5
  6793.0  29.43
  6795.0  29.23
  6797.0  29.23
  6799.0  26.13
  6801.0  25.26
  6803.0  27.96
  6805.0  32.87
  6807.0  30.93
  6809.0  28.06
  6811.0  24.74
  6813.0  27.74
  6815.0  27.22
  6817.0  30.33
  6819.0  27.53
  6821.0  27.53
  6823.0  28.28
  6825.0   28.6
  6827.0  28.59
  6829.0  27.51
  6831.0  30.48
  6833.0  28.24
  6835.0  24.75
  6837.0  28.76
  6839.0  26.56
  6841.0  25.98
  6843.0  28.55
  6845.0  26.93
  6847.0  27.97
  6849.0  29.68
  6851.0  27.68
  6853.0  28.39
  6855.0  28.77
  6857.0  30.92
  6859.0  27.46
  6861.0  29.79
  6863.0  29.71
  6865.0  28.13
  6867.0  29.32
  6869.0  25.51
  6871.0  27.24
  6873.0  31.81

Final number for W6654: 1.03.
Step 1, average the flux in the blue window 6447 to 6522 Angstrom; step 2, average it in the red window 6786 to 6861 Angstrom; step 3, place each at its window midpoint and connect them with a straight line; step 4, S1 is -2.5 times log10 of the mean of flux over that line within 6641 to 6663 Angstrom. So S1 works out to -0.01 mag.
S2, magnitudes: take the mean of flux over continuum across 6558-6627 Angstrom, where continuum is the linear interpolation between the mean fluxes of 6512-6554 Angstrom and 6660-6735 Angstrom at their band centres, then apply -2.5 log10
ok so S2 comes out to -0.09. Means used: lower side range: 28.4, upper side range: 28.4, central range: 30.9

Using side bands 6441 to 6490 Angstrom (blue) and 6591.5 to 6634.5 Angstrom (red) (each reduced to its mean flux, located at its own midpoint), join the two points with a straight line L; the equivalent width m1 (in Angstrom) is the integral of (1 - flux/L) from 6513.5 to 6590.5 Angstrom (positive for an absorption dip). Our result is 3.1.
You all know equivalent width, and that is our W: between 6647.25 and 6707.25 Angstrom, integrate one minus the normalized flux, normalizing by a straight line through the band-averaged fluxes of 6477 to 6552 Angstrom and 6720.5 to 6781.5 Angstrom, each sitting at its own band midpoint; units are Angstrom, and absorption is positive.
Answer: 1.3 Angstrom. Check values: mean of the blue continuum 28.8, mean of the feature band 28.4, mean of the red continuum 29.1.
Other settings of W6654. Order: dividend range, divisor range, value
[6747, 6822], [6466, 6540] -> 1.07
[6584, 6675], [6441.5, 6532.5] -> 1.05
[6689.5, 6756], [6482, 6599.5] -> 1.04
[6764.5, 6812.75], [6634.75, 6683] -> 1.03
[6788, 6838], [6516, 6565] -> 1.07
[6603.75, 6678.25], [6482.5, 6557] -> 1.06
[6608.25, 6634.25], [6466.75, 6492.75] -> 1.08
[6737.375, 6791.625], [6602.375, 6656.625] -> 0.98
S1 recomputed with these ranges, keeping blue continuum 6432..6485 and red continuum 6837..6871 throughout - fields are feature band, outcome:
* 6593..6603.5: -0.055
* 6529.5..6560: 0.071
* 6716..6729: 0.011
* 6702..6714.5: 0.047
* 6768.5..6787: 0.011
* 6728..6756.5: -0.011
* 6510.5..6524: 0.026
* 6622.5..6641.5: -0.042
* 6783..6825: 0.011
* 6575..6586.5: -0.028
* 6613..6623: -0.150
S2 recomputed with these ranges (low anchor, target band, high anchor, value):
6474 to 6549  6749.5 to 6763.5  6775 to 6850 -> -0.07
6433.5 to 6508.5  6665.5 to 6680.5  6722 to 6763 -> 0.09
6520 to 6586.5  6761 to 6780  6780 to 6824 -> -0.02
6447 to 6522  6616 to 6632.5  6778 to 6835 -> -0.13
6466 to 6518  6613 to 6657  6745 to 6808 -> -0.05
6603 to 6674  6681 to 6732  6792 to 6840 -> 0.02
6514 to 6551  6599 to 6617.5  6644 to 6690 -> -0.07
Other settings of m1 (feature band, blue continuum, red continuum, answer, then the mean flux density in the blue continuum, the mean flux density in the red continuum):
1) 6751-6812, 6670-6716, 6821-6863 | -1.0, 28.2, 28.2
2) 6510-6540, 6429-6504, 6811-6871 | 1.3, 29.7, 28.1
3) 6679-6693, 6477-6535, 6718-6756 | -0.1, 29.2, 28.7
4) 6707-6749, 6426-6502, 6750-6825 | 0.2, 29.7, 28.5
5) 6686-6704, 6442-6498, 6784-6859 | -0.2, 29.6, 28.1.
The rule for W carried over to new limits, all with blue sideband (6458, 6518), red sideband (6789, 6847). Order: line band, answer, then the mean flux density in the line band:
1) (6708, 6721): 0.35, 27.8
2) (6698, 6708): 0.27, 27.8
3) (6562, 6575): -0.34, 30.1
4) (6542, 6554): 0.55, 28.1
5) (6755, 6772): -1.11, 30.2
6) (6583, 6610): -0.98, 30.2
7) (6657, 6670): 0.36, 28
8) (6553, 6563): 0.15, 28.9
